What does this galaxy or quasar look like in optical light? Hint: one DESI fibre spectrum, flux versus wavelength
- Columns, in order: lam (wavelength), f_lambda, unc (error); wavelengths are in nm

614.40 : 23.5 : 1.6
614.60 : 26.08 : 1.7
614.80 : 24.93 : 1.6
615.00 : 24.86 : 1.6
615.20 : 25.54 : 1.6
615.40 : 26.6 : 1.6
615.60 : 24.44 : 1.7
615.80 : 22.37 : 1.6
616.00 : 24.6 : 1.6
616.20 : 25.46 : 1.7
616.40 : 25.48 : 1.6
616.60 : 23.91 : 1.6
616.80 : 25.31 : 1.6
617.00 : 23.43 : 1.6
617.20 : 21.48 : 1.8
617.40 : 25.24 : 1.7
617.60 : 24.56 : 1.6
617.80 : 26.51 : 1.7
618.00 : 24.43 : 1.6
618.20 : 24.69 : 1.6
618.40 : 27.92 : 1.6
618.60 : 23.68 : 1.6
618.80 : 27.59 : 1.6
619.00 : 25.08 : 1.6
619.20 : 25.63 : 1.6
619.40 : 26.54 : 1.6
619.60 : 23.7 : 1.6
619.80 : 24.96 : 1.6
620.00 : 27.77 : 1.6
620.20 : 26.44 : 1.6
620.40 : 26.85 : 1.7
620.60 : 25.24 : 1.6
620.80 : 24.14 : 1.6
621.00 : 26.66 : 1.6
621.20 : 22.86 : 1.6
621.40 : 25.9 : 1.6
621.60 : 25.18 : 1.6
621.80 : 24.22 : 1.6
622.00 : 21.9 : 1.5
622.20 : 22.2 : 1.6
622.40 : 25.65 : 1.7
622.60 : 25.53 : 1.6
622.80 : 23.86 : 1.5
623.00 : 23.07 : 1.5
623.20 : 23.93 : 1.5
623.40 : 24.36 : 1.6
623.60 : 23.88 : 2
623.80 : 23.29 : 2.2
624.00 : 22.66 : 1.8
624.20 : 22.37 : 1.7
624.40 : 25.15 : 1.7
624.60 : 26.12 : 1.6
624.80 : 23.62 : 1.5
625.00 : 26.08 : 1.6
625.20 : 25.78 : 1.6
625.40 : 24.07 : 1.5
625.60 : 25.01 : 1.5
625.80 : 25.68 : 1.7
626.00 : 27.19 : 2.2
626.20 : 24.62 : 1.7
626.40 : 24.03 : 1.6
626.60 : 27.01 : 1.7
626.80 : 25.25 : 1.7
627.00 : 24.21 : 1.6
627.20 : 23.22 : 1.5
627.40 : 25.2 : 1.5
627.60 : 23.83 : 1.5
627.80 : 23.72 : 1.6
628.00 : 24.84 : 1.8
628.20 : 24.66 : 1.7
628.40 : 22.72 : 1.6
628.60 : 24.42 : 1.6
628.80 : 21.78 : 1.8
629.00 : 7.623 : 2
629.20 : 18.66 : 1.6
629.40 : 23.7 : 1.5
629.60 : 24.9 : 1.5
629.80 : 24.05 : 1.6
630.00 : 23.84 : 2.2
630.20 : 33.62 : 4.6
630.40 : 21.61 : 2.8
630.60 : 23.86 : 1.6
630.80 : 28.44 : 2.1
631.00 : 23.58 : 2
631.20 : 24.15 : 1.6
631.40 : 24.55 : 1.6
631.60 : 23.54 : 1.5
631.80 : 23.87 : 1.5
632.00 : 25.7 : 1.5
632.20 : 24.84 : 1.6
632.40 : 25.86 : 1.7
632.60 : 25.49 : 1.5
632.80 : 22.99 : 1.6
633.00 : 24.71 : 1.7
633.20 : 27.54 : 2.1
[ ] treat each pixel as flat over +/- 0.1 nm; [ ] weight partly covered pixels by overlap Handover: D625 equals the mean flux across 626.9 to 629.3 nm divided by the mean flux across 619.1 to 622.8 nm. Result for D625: 0.9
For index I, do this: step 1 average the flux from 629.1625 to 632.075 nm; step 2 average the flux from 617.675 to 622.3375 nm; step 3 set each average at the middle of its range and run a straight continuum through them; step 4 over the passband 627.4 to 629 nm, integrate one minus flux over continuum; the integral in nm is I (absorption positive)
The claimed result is 0.128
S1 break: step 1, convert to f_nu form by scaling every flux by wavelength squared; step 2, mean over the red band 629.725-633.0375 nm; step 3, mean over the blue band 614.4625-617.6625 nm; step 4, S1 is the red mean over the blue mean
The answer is 1.1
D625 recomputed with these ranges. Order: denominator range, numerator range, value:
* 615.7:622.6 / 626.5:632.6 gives 0.96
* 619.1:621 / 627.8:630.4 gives 0.89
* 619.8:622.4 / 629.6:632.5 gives 1.01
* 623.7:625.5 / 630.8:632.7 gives 1.02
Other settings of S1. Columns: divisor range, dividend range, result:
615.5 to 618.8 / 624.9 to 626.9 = 1.06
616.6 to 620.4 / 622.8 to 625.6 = 0.97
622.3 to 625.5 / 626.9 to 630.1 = 0.94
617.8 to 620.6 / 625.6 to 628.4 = 0.99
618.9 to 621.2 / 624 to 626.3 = 0.99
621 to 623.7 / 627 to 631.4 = 0.99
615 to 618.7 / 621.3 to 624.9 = 0.99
